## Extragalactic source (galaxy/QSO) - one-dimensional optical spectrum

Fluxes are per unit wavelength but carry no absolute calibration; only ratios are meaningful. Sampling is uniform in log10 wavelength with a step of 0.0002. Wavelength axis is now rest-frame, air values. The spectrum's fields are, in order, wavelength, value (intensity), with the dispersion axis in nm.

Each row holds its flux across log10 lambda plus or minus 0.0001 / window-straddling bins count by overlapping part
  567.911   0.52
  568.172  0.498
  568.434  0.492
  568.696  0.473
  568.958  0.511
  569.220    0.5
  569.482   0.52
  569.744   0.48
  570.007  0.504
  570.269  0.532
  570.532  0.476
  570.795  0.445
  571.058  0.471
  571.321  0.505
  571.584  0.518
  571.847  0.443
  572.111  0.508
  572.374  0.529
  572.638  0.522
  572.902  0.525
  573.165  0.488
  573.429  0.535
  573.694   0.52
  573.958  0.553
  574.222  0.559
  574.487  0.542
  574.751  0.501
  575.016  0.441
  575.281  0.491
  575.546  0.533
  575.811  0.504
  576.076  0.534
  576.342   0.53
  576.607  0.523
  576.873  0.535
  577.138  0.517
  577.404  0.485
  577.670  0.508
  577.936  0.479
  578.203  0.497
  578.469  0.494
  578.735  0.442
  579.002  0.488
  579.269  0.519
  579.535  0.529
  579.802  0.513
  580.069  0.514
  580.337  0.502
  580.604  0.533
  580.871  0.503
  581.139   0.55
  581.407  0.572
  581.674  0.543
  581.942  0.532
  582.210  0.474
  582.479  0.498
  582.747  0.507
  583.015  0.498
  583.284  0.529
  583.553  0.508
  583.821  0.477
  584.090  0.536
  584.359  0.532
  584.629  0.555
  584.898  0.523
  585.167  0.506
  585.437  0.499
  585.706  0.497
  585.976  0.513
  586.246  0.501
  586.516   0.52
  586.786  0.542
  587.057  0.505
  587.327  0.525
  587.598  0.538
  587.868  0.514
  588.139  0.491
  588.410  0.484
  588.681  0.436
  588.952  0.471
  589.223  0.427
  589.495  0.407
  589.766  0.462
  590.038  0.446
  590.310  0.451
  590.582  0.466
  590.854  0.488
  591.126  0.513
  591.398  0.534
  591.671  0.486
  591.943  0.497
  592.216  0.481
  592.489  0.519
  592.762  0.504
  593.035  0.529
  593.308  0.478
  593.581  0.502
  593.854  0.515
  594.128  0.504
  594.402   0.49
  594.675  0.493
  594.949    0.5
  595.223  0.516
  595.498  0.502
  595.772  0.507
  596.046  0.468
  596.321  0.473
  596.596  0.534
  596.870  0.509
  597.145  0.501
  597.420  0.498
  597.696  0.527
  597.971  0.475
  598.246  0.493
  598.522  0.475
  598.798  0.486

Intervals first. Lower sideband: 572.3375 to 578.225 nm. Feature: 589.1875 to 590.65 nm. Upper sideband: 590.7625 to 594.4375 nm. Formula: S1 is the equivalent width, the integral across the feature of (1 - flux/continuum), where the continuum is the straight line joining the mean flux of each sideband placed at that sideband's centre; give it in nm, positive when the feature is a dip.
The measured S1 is 0.18 nm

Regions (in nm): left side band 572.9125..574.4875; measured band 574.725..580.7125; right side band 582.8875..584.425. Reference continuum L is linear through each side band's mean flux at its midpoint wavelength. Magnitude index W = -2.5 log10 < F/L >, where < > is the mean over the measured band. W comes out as 0.04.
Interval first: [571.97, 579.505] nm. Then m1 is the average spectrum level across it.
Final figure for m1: 0.511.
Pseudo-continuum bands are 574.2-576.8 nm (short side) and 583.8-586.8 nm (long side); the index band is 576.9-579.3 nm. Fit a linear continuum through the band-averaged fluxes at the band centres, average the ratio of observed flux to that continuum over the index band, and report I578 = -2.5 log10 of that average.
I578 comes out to 0.05 mag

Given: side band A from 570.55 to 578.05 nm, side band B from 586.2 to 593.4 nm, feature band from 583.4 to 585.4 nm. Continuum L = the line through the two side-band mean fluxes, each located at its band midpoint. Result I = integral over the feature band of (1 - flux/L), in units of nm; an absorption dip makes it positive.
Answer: -0.09 nm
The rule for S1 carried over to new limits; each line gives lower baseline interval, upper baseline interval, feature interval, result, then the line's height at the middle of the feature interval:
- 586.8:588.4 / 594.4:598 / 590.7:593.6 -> 0.02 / 0.507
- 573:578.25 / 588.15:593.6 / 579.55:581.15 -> -0.05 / 0.503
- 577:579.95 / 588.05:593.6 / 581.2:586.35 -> -0.28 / 0.49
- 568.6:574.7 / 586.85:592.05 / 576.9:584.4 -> -0.24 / 0.494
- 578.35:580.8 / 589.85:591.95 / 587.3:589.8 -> 0.07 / 0.488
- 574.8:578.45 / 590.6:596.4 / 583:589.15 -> -0.07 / 0.502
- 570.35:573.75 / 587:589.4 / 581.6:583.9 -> -0.08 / 0.49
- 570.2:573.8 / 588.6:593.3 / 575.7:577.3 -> -0.09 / 0.495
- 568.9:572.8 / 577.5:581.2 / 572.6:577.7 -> -0.17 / 0.501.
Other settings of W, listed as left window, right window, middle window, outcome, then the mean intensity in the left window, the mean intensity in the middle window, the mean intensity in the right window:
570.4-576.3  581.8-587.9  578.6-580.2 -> 0.02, 0.507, 0.501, 0.514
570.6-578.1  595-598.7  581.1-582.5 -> -0.05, 0.508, 0.529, 0.498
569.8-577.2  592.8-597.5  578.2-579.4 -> 0.05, 0.51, 0.487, 0.501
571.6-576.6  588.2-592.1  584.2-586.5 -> -0.07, 0.515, 0.516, 0.47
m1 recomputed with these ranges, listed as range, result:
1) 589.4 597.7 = 0.493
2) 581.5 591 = 0.497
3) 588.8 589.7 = 0.437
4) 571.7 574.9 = 0.518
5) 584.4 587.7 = 0.519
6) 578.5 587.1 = 0.514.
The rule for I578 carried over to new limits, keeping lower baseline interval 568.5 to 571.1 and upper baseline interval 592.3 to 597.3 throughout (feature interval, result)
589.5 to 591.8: 0.05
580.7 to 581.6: -0.09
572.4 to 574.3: -0.07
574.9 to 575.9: 0.00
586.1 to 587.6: -0.05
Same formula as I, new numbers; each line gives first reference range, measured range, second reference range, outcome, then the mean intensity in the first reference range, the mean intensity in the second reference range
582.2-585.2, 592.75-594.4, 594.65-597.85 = 0.00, 0.514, 0.502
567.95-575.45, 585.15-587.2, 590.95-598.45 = -0.03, 0.503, 0.501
